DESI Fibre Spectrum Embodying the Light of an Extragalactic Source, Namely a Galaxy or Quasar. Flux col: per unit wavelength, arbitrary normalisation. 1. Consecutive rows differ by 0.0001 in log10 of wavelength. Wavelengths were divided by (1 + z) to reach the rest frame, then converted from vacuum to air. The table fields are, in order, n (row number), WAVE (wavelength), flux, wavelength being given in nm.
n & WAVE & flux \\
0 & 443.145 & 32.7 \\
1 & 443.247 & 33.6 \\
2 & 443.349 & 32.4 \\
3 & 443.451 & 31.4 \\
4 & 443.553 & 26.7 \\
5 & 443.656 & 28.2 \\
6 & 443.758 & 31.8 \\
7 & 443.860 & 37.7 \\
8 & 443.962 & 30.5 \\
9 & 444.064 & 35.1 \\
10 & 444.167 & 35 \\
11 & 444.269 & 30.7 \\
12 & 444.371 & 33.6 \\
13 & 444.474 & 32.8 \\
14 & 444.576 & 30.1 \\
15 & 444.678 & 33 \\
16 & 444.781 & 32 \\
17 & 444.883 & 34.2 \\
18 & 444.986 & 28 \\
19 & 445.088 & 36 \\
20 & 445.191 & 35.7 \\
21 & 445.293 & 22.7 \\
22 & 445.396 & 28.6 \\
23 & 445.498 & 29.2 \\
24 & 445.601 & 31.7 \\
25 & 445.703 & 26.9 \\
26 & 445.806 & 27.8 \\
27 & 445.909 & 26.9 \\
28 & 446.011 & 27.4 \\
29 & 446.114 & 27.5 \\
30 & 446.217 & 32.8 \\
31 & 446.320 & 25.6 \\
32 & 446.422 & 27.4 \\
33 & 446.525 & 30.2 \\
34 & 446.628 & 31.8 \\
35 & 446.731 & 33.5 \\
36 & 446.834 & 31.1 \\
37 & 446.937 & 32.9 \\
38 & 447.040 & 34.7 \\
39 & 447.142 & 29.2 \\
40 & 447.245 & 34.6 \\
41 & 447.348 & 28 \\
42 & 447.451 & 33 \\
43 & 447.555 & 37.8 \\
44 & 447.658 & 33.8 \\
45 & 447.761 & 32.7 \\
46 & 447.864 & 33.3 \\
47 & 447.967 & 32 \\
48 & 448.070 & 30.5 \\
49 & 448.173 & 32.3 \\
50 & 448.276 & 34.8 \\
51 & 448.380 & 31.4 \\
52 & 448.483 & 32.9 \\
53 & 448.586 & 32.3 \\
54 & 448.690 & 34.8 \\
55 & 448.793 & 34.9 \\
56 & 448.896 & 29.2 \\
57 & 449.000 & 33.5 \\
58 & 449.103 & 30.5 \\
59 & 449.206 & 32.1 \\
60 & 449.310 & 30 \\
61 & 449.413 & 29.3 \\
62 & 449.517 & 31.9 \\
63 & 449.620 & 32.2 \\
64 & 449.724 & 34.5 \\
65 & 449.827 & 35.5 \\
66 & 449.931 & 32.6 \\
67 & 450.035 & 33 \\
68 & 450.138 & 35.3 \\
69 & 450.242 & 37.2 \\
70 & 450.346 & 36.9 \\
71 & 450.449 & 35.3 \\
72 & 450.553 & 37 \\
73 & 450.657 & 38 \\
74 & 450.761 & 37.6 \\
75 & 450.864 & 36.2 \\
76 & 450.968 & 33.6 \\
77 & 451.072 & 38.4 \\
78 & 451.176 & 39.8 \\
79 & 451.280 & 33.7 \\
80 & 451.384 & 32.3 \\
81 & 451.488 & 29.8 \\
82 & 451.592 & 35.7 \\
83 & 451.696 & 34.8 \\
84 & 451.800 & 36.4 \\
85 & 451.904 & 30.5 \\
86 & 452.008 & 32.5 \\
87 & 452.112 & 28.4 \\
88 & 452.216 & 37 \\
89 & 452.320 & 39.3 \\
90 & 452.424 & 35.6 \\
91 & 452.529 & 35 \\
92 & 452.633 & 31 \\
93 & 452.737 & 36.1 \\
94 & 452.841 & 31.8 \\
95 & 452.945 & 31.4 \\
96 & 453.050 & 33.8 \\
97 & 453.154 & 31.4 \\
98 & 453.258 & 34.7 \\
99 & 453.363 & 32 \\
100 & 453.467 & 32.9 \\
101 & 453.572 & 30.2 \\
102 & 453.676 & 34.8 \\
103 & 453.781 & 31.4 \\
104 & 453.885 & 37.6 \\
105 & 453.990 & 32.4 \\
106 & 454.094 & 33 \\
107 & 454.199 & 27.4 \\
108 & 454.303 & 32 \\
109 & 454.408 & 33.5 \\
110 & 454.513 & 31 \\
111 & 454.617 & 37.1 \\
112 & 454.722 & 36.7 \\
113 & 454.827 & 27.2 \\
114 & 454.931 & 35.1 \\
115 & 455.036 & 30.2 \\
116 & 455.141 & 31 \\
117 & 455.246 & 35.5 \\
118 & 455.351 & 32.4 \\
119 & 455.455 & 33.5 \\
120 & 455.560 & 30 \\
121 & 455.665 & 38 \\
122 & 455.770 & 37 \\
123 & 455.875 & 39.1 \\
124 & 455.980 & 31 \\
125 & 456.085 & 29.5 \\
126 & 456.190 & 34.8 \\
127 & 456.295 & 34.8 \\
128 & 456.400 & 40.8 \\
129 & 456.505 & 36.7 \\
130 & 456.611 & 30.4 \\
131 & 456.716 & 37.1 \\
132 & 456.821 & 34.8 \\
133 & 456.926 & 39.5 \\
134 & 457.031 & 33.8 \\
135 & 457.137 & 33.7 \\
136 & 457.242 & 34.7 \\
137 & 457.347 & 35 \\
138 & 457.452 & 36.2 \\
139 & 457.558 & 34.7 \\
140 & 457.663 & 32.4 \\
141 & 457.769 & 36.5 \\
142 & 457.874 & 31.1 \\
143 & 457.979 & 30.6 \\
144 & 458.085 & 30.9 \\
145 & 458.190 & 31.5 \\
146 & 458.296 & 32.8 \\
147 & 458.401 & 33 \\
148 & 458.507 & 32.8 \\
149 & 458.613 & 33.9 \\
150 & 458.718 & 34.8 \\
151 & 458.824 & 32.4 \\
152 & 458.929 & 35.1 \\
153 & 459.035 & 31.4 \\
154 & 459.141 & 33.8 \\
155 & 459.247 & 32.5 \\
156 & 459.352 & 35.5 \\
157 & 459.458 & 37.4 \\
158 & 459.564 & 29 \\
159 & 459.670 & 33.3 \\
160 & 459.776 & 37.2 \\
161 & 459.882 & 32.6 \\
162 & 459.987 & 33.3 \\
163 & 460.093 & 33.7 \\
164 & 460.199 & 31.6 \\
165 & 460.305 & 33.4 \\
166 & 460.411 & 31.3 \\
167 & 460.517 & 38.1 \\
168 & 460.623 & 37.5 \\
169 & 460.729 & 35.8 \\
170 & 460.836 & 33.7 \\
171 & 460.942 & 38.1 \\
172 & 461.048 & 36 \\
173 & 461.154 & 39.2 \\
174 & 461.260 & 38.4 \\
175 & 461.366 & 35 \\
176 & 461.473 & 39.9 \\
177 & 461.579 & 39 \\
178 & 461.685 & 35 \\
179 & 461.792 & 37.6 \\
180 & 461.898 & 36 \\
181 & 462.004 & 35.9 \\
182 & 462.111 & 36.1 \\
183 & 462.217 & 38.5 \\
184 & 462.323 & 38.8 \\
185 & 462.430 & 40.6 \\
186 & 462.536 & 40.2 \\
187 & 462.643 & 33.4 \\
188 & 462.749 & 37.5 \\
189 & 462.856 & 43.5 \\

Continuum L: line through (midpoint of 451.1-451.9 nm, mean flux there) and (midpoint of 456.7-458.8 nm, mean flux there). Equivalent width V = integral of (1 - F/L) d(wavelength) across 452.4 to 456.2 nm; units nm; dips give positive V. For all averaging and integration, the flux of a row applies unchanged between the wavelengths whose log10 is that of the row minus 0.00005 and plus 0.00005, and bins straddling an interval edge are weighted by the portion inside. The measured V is 0.12 nm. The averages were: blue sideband 34.5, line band 33.1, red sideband 33.9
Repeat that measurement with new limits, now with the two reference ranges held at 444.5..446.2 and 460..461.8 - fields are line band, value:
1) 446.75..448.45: -0.10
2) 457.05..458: 0.02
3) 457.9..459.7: 0.11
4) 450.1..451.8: -0.19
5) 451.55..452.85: -0.06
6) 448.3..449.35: -0.03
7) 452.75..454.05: 0.00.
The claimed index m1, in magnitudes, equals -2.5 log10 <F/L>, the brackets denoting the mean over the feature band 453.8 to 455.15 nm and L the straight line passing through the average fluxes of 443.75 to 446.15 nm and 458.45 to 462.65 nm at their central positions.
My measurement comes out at 0.04 mag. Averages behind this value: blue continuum 31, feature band 32.7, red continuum 35.5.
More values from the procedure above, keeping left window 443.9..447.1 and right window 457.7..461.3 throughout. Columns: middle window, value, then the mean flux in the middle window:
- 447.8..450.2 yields -0.03 mag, 32.6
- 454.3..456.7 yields -0.02 mag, 33.9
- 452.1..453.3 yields -0.05 mag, 34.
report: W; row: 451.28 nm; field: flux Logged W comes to 33.7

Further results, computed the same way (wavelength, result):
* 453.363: 32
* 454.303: 32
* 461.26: 38.4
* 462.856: 43.5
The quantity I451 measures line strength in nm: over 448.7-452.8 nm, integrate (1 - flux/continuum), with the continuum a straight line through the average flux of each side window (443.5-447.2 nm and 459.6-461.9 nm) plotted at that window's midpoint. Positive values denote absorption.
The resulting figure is -0.21 nm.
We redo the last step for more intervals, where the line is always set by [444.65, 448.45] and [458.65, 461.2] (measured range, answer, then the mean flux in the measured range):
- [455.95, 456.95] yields -0.04 nm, 34.9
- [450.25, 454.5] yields -0.19 nm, 34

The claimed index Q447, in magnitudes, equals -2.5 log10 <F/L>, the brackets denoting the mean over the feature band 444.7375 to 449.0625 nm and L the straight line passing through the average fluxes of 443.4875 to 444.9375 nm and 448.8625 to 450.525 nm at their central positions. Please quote 0.05 mag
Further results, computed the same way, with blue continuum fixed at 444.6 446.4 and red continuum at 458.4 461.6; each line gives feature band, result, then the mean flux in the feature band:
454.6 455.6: 0.01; 32.8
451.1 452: -0.08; 34.1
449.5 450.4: -0.10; 34.5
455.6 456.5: -0.07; 35.6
